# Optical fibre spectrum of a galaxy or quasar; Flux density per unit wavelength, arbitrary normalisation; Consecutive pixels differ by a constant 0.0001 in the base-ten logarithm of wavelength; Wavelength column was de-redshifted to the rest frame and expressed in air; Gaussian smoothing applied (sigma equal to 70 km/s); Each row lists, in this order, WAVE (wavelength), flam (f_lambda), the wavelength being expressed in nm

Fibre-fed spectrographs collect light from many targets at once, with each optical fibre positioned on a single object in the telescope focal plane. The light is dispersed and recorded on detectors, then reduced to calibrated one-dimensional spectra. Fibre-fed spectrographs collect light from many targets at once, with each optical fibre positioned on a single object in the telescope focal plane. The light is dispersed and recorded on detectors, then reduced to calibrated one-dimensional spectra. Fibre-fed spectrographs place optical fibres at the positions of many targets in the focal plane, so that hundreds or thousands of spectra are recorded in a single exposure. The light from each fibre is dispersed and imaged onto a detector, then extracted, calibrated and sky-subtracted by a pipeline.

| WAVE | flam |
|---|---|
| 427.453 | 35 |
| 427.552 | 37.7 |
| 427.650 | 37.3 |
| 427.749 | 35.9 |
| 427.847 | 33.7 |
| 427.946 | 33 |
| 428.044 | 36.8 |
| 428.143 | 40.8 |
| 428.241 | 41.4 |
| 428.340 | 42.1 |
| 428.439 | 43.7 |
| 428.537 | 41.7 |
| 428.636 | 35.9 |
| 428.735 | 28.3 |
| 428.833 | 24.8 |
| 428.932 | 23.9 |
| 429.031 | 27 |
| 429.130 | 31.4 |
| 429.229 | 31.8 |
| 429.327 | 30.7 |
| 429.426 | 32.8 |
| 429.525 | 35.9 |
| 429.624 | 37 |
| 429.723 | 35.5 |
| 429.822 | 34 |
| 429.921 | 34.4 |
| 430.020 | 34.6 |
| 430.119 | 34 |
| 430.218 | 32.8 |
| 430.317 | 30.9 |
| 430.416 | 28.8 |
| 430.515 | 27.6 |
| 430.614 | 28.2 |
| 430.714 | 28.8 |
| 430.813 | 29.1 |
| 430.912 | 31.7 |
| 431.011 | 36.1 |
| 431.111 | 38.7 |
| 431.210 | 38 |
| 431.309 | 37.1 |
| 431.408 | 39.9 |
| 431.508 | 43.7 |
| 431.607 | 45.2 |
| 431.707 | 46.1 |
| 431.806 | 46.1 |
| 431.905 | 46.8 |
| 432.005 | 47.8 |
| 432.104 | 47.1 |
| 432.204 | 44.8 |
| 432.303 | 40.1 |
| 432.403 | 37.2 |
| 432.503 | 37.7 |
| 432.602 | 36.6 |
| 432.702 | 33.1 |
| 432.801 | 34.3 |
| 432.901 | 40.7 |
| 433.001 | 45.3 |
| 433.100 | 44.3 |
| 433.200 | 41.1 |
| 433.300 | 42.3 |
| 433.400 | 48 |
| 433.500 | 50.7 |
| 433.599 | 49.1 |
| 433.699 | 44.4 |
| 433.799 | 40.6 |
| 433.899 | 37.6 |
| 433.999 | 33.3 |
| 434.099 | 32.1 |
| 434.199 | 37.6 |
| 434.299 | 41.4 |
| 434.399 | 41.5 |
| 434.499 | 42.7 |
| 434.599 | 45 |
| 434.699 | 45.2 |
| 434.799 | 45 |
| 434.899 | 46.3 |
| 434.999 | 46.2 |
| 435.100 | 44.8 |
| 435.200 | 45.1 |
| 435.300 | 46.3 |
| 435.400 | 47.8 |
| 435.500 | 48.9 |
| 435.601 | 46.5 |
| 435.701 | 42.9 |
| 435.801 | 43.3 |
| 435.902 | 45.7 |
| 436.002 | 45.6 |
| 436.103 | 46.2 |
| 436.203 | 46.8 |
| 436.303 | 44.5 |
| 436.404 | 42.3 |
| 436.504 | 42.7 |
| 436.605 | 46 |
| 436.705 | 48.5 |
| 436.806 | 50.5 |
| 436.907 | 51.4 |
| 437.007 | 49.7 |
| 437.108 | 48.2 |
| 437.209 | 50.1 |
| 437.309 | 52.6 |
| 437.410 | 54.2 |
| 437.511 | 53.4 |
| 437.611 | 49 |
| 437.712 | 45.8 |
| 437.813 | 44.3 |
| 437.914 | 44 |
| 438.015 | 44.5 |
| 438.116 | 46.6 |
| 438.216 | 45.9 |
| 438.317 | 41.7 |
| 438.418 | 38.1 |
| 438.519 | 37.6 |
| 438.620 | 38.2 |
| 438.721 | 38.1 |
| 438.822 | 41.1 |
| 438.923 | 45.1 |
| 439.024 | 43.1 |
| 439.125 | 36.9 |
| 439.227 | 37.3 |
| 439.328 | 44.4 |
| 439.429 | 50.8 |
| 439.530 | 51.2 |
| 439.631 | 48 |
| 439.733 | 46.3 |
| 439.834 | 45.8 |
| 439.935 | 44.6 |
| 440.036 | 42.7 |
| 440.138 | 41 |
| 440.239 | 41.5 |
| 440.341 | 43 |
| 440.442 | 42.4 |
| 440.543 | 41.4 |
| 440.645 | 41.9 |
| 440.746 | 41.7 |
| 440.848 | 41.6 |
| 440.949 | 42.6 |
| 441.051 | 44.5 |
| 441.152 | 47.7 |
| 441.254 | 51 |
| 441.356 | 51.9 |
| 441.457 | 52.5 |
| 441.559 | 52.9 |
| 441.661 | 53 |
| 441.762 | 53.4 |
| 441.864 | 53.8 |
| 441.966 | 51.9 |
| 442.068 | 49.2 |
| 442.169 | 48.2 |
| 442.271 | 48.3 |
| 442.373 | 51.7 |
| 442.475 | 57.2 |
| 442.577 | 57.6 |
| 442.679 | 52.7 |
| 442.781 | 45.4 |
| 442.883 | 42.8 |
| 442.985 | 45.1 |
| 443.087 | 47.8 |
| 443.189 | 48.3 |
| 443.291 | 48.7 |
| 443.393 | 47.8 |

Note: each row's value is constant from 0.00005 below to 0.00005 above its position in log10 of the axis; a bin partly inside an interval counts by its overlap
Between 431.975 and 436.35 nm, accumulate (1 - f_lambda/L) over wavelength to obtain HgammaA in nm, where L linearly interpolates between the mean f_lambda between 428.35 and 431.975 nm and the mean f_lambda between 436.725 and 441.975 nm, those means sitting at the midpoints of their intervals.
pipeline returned -0.36 nm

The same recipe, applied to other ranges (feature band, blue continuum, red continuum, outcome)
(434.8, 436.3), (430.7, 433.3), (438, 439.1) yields -0.179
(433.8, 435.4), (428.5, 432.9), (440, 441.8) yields -0.102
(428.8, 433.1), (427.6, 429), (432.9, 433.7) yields 0.502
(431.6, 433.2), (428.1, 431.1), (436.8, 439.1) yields -0.198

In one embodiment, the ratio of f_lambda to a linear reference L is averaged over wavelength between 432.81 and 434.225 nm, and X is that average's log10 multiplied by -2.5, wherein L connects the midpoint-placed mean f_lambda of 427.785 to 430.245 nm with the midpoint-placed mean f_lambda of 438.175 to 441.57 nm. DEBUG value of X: -0.095 mag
